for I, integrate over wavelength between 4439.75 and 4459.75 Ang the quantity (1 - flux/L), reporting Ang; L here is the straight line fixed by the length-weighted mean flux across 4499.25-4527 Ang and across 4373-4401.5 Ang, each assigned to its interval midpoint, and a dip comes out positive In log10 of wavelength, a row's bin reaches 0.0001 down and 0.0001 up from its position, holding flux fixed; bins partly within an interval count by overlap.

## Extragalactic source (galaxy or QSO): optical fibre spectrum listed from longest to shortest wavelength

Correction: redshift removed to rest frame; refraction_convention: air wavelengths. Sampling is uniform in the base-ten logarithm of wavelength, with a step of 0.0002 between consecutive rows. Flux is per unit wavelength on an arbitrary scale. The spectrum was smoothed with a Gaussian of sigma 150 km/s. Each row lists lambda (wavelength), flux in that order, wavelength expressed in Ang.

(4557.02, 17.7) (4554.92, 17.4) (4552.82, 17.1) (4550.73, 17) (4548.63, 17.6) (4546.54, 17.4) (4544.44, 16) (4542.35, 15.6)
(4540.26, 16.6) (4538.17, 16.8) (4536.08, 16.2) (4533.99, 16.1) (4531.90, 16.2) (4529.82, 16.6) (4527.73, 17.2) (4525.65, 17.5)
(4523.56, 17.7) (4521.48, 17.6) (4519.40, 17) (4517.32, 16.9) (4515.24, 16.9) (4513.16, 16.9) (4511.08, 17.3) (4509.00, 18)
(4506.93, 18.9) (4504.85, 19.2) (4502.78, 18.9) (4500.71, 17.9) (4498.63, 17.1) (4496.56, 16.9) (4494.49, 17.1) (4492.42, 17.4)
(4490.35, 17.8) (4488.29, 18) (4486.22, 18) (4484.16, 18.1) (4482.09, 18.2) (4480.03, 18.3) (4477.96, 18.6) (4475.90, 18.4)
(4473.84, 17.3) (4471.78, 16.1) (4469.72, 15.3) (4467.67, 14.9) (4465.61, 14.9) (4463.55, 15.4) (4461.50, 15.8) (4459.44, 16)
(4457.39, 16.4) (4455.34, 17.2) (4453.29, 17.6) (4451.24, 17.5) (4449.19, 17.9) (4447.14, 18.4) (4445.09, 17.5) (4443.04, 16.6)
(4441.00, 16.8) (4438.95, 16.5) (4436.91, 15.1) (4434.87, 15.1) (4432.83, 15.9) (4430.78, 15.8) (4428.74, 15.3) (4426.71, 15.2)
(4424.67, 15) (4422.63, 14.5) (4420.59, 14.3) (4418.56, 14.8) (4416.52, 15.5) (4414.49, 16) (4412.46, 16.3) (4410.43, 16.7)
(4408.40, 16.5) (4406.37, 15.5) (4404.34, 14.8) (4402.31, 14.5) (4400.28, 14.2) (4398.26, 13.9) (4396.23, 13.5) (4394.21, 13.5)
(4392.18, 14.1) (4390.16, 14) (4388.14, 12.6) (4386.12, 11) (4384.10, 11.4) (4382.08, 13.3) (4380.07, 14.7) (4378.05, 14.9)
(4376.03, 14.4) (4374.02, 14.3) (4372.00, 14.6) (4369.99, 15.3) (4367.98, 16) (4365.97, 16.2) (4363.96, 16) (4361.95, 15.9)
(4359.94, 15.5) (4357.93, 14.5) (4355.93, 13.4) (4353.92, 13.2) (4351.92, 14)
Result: -2.0 Ang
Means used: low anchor 13.6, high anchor 17.7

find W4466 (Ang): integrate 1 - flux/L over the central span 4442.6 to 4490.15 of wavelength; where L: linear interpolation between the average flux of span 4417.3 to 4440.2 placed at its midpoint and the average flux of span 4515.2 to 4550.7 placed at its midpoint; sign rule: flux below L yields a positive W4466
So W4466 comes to -3.8 Ang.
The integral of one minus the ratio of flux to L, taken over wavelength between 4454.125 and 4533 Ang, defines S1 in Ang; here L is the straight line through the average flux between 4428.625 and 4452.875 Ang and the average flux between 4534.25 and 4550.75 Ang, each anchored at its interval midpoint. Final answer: -2.9 Ang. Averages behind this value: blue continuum 16.6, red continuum 16.6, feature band 17.2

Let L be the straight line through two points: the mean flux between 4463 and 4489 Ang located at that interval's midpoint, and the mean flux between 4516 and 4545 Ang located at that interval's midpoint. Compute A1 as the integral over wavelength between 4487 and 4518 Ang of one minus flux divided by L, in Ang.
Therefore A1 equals -1.5 Ang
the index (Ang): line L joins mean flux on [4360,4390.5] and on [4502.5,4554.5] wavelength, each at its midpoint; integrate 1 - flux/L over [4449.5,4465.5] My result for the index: -0.7 Ang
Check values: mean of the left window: 14.3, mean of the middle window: 16.5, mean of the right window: 17.1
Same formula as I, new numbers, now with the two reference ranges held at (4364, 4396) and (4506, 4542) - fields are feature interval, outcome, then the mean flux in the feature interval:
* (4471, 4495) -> -2.4 Ang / 17.8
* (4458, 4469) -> 0.2 Ang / 15.4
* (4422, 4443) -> -0.6 Ang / 15.6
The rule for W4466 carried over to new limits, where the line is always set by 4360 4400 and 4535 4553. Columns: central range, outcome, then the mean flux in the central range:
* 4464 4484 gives -1.6 Ang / 16.9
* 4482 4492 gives -1.4 Ang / 18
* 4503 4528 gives -2.1 Ang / 17.6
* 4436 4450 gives -1.7 Ang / 17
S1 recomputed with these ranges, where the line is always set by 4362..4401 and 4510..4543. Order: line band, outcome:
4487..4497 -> -0.80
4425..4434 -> -0.28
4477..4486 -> -1.28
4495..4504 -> -0.75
